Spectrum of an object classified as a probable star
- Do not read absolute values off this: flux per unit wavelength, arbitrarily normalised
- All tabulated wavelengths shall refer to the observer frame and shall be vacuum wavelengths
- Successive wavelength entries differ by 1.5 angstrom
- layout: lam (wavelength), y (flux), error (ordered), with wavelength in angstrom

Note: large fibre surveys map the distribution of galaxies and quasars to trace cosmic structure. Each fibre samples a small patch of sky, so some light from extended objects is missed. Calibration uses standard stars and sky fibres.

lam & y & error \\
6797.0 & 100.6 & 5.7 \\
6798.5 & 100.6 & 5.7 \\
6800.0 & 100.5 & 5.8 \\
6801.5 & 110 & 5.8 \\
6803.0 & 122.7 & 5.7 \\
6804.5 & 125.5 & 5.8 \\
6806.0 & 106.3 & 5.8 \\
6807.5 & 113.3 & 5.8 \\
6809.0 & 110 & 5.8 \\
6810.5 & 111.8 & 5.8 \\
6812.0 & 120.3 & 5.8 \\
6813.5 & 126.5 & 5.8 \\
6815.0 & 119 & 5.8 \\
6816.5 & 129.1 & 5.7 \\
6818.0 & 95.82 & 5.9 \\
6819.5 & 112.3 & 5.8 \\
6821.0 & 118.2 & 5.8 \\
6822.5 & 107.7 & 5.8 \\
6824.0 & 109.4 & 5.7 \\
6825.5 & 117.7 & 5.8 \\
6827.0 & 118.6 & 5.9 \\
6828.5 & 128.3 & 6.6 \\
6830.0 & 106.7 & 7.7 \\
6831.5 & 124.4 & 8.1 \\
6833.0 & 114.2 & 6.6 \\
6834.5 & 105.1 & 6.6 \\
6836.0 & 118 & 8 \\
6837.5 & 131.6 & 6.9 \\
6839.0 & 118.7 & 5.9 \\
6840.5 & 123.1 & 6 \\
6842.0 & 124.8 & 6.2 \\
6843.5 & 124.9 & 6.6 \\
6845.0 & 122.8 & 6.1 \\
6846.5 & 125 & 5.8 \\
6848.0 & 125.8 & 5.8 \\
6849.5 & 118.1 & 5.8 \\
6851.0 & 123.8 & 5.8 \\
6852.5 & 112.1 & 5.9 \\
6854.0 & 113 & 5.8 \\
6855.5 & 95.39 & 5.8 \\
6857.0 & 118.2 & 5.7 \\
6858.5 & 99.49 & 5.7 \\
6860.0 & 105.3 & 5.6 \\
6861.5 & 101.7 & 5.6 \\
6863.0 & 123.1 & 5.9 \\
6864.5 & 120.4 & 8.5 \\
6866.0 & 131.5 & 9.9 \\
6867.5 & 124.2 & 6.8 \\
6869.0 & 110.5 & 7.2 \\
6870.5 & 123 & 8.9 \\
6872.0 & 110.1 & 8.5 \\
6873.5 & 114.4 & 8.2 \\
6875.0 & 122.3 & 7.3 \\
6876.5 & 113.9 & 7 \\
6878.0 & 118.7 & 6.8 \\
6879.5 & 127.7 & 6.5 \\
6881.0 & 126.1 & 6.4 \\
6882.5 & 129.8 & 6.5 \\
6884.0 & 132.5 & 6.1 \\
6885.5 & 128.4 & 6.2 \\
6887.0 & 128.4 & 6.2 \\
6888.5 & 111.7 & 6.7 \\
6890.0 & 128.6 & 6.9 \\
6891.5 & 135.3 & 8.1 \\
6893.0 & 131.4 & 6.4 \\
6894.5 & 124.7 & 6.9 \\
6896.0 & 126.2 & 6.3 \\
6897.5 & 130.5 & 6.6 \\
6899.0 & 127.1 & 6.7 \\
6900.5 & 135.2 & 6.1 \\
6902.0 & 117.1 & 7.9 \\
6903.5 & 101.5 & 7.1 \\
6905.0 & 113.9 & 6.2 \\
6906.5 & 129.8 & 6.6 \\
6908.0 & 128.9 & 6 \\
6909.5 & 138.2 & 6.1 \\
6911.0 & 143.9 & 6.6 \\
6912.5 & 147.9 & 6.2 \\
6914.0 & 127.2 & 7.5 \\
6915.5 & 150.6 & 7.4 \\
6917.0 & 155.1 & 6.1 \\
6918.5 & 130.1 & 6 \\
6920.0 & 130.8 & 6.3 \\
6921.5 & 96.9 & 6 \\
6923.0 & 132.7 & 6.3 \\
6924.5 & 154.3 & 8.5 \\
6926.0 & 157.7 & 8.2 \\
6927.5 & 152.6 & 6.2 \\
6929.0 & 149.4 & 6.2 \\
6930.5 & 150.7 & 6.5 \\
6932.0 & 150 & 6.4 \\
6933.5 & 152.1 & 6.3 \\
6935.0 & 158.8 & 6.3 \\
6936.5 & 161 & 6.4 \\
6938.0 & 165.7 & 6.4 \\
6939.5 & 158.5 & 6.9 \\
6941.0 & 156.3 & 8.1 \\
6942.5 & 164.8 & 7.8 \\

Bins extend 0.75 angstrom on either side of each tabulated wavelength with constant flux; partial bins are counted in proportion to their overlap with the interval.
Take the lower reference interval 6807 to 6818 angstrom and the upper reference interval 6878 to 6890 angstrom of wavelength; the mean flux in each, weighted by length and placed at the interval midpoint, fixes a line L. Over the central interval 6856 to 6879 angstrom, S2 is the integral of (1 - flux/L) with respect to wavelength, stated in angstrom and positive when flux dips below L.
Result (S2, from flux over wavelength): 1.5 angstrom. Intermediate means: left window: 117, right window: 126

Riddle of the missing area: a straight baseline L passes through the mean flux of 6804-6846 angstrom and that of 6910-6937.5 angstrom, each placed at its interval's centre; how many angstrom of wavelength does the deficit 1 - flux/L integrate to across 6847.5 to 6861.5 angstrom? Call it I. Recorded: 1.5 angstrom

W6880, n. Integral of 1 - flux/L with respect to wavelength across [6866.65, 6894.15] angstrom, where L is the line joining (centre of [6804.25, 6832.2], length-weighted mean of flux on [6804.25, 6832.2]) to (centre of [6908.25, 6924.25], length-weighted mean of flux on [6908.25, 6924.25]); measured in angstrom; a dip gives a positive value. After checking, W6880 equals 1.12 angstrom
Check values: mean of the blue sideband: 116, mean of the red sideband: 136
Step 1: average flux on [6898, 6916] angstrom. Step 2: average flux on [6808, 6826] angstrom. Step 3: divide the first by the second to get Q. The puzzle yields 1.13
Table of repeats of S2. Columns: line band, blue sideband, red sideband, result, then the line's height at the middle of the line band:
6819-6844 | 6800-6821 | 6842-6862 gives -0.62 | 115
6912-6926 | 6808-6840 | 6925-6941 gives 1.25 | 151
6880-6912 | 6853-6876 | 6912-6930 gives 0.36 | 129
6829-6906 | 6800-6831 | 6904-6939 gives 4.98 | 129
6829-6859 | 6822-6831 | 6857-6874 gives -0.62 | 115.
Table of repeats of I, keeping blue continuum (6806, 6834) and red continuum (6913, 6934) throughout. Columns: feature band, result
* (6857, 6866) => 0.98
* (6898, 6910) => 1.16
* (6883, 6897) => 0.62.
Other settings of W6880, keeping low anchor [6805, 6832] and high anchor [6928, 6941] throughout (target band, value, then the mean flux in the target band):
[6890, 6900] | 0.89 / 129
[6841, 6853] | 0.27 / 122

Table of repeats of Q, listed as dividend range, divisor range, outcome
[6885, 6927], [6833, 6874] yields 1.12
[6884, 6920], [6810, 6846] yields 1.10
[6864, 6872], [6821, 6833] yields 1.04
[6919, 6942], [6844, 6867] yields 1.28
